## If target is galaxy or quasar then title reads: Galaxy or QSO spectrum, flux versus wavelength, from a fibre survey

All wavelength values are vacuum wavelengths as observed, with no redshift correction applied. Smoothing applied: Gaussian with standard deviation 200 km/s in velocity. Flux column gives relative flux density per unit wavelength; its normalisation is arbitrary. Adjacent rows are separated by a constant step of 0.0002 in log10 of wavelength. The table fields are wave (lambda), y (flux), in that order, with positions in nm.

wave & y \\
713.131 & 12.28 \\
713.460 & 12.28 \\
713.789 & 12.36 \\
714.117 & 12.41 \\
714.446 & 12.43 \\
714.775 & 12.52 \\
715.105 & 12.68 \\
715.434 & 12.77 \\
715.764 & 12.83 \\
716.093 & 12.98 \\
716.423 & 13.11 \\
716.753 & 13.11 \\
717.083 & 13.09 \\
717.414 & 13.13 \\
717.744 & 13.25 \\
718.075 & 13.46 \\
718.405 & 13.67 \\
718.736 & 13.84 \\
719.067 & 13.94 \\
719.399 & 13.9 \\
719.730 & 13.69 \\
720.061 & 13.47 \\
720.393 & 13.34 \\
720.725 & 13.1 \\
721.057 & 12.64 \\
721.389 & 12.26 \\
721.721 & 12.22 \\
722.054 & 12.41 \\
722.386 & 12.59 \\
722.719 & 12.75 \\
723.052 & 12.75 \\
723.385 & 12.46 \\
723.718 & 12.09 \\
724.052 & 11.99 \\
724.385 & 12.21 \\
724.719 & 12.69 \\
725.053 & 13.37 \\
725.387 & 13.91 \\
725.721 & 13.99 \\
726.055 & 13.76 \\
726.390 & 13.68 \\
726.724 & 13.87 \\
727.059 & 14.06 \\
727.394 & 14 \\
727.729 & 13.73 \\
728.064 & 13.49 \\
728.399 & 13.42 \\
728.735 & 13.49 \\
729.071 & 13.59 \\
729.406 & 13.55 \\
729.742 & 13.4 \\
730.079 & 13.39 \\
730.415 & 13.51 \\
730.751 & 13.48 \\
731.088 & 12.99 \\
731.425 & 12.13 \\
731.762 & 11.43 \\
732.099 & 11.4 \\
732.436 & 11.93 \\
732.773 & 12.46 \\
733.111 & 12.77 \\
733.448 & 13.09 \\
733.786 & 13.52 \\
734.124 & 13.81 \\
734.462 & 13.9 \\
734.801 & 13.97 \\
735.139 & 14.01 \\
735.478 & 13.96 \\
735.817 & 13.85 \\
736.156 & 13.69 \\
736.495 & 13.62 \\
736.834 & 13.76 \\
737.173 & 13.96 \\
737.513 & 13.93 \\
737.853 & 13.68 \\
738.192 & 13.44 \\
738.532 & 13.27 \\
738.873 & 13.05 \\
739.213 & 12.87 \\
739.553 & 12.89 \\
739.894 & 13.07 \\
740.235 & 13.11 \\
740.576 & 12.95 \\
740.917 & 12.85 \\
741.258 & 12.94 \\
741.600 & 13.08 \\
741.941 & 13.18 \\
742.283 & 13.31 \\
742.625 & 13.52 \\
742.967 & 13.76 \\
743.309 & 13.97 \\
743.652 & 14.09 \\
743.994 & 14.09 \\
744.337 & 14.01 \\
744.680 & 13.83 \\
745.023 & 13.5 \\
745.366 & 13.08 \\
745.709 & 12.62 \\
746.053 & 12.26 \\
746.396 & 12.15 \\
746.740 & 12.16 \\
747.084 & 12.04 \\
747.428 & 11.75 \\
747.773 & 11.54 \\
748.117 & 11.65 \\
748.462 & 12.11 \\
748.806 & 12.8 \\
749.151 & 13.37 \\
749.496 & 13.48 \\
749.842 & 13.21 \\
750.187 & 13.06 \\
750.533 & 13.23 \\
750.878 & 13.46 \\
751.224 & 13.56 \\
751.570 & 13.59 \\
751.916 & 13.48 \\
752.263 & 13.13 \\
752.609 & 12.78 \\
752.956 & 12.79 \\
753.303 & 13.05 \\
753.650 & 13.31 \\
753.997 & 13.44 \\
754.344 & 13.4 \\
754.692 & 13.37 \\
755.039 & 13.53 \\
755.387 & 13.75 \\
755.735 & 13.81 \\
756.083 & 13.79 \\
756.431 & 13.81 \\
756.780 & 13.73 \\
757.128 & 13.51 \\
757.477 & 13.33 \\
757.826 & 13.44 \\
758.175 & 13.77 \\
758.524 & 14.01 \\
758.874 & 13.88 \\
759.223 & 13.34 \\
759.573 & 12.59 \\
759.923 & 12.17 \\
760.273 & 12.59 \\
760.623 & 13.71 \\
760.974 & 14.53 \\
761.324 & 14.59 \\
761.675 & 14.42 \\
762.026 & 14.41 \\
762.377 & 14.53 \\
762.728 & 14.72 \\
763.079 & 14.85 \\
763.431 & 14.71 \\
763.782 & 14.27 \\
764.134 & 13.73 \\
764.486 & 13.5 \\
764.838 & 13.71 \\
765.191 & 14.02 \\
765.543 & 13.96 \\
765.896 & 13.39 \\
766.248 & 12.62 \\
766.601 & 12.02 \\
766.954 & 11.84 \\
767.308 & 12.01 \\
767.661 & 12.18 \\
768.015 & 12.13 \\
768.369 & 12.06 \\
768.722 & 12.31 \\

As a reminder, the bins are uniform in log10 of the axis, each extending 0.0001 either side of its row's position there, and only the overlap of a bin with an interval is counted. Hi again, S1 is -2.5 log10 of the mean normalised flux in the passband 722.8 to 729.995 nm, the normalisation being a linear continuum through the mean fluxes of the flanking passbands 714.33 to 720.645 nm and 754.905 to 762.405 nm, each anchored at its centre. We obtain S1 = 0.00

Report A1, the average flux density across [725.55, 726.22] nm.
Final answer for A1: 13.9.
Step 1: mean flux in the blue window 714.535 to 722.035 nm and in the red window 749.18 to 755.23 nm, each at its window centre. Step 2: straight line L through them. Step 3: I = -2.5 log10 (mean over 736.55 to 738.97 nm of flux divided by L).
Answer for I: -0.03 mag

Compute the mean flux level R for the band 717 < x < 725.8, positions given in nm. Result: 13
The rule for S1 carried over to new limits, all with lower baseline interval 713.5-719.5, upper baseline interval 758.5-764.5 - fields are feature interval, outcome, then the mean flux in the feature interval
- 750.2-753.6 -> 0.04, 13.2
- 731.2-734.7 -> 0.06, 12.7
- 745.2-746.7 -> 0.09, 12.5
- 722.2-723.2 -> 0.04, 12.7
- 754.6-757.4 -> 0.01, 13.7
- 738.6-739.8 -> 0.04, 13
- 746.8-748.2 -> 0.16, 11.8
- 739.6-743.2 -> 0.03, 13.2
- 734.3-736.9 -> -0.03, 13.8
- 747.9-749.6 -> 0.09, 12.6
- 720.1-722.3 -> 0.04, 12.7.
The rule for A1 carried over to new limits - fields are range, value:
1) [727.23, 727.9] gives 13.9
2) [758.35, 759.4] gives 13.7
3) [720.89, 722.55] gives 12.4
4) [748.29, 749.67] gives 12.9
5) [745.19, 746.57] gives 12.5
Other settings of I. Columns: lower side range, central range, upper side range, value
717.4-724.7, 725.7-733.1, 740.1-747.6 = -0.02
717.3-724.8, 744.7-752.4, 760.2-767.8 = 0.05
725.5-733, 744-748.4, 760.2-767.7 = 0.07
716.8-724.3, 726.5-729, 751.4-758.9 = -0.05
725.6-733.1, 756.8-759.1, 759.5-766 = 0.01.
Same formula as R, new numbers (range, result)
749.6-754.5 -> 13.3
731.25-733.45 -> 12.1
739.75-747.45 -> 13.1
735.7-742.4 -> 13.3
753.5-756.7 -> 13.6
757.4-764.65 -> 13.9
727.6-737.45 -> 13.3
